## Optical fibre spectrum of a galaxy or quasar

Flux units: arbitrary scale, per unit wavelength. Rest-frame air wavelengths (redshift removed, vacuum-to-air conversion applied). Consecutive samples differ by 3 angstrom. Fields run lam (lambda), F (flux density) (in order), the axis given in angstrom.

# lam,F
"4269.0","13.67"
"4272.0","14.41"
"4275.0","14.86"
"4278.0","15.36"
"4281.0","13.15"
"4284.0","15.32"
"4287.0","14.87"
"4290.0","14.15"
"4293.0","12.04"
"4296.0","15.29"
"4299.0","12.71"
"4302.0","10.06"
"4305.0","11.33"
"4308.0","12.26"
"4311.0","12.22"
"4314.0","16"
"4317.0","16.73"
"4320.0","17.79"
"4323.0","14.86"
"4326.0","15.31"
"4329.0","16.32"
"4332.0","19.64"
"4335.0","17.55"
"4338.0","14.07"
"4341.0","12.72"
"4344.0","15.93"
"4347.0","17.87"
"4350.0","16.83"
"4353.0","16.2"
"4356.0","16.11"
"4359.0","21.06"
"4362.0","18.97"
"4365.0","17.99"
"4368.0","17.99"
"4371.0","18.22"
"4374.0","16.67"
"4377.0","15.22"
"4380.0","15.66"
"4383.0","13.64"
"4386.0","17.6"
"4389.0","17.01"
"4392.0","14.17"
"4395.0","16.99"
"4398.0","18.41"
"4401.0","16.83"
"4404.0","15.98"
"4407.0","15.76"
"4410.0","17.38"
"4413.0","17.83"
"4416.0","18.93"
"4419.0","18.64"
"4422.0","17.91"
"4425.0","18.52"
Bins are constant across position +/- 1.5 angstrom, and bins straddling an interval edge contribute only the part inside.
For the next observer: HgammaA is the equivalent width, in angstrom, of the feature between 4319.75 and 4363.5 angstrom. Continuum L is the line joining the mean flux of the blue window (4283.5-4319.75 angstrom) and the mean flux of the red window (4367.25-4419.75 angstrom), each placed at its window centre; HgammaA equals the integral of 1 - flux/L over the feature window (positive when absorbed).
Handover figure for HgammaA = -4.9 angstrom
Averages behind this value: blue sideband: 13.7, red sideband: 16.8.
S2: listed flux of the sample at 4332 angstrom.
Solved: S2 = 19.64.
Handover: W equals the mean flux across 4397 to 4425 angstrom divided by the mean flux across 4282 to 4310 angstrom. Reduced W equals 1.34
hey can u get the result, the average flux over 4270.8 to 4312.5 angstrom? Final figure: 13.4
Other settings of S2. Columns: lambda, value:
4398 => 18.41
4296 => 15.29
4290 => 14.15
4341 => 12.72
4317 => 16.73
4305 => 11.33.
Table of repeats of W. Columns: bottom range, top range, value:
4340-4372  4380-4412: 0.94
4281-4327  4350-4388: 1.22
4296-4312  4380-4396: 1.32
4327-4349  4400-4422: 1.07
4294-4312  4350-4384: 1.39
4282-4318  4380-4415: 1.22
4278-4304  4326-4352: 1.21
